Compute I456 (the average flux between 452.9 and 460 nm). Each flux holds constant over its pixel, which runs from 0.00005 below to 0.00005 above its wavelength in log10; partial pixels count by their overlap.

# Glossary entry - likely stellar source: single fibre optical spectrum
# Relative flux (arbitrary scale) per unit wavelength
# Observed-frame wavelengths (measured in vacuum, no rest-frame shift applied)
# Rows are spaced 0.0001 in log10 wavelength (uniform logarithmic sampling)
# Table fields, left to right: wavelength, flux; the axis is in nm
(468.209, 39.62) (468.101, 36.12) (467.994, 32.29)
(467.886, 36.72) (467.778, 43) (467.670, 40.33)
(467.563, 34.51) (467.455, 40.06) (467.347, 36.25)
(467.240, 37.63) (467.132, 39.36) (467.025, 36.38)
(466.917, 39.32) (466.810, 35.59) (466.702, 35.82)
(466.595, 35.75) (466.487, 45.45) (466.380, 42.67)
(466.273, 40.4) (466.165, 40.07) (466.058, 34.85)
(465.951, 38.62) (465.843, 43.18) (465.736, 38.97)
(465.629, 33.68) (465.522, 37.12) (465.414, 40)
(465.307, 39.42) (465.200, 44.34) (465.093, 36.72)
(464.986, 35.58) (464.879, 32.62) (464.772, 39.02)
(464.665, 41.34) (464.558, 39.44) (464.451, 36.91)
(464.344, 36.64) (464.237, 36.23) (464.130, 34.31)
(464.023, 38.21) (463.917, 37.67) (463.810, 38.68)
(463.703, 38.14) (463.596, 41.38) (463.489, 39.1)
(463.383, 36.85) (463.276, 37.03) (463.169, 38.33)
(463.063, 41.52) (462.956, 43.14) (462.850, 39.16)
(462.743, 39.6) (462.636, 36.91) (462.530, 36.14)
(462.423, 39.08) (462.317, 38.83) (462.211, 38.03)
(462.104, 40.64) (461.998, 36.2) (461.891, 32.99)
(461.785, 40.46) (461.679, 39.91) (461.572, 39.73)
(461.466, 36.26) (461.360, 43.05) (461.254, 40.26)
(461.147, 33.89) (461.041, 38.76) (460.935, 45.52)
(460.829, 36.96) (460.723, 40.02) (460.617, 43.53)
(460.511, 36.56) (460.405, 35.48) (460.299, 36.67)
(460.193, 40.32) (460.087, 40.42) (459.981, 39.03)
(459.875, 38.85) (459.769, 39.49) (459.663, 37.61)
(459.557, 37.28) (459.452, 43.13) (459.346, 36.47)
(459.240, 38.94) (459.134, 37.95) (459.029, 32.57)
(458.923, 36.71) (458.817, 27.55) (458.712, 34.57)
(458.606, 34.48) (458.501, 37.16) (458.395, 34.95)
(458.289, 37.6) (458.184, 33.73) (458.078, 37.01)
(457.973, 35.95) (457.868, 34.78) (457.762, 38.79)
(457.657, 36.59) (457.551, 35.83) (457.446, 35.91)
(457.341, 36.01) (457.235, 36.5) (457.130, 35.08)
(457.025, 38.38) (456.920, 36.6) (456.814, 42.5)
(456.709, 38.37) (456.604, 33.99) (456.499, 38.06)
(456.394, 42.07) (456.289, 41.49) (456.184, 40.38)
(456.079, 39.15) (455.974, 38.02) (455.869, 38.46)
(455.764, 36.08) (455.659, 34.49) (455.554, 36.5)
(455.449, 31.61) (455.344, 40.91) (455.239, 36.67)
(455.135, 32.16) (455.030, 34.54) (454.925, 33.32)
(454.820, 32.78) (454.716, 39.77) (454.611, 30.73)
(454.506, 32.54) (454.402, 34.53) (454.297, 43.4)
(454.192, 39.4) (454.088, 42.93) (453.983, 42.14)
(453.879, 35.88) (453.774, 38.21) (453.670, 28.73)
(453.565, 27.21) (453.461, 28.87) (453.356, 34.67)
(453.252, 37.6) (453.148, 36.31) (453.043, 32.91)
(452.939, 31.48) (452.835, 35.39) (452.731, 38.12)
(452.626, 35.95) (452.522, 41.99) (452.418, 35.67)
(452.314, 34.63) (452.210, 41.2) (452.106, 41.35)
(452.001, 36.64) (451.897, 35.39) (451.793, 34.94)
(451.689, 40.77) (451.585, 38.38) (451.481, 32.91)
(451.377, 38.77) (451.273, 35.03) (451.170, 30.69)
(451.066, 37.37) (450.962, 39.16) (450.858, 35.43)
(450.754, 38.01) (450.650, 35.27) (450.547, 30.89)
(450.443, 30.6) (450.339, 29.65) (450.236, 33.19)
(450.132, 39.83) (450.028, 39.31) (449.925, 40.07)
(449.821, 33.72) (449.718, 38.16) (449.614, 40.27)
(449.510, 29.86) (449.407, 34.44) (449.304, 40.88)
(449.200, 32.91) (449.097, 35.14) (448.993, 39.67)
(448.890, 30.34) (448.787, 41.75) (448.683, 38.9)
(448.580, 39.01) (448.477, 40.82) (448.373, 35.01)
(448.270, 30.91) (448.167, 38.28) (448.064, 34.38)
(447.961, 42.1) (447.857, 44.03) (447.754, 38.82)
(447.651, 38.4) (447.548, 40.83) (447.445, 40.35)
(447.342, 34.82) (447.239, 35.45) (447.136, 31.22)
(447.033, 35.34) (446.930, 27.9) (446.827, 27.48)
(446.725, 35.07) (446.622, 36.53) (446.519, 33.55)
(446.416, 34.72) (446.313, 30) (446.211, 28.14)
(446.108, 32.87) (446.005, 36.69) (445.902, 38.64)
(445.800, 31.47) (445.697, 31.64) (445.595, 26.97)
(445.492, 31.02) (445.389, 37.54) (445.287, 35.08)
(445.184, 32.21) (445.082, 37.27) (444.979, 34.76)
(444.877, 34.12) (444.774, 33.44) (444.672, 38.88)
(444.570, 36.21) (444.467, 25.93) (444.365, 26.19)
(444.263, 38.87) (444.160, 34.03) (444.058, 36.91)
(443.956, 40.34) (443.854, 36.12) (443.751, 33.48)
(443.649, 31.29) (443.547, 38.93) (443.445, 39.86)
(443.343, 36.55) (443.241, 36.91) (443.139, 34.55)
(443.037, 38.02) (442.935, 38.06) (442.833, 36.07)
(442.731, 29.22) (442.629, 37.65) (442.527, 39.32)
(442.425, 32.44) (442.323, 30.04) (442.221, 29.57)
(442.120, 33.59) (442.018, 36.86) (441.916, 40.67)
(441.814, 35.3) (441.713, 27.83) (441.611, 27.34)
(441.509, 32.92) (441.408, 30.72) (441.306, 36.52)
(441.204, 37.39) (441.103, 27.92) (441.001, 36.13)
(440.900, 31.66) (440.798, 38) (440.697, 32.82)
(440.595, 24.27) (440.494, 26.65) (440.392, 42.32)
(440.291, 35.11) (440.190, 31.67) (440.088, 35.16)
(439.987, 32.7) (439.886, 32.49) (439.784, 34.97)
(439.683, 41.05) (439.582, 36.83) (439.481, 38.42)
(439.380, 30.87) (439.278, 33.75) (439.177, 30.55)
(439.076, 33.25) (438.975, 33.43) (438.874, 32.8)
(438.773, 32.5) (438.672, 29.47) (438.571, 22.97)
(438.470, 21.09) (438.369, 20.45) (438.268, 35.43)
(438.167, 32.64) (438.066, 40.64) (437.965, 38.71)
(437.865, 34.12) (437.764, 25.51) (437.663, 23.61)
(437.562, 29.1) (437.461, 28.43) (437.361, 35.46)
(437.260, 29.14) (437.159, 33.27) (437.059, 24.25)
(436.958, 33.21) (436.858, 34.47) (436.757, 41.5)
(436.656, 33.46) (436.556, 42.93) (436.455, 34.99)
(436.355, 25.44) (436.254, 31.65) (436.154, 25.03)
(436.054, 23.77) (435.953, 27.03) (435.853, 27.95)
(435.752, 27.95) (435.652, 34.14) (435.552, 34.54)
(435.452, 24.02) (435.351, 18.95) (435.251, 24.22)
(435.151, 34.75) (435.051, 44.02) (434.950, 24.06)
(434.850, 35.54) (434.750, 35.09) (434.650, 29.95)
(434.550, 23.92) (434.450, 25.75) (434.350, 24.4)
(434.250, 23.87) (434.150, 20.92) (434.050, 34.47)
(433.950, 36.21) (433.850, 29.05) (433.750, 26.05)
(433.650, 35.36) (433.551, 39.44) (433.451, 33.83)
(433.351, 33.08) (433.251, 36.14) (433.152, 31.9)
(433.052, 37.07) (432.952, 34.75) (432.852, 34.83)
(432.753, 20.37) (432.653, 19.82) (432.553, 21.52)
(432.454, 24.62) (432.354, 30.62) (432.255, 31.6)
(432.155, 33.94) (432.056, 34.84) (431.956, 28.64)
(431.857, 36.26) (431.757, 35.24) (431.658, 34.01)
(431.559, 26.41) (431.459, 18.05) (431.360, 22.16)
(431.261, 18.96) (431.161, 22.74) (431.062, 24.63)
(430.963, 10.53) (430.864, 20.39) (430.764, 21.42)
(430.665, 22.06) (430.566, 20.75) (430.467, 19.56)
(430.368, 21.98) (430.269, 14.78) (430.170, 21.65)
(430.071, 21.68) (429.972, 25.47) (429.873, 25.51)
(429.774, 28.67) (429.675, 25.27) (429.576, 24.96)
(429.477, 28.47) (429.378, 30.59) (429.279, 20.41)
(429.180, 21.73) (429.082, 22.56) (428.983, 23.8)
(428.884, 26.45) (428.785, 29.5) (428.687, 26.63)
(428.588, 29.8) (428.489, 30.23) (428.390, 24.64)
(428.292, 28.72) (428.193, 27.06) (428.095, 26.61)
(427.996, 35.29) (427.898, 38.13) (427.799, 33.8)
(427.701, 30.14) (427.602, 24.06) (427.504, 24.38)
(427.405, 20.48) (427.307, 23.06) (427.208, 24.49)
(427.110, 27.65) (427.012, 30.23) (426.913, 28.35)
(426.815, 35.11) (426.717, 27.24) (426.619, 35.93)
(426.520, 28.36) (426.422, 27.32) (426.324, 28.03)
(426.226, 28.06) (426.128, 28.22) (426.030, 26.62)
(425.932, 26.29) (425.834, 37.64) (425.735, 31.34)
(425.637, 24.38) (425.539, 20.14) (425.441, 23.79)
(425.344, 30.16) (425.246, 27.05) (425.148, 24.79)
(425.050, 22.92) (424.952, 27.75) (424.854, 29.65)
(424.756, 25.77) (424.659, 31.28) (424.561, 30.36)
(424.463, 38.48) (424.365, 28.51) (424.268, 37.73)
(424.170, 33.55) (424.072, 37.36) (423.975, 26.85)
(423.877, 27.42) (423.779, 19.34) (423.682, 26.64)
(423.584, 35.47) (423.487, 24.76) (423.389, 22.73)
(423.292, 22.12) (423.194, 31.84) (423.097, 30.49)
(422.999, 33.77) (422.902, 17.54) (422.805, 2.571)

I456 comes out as 36.4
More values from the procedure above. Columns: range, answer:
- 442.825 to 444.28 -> 36.6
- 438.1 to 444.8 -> 33.6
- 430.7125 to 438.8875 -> 29.5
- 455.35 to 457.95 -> 37.4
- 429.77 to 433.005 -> 25.1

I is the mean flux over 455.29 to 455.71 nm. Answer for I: 35.8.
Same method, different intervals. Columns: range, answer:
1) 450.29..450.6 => 30.4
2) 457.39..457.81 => 36.8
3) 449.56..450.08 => 38.3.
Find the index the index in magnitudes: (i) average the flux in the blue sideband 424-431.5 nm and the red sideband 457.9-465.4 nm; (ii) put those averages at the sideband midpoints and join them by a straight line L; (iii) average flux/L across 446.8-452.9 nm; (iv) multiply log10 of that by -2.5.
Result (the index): -0.07 mag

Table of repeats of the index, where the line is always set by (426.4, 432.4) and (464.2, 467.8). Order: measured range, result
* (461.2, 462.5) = -0.05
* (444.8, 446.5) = -0.05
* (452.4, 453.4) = -0.06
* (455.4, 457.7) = -0.06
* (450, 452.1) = -0.07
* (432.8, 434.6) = -0.12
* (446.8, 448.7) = -0.13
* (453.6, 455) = -0.05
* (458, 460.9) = -0.03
